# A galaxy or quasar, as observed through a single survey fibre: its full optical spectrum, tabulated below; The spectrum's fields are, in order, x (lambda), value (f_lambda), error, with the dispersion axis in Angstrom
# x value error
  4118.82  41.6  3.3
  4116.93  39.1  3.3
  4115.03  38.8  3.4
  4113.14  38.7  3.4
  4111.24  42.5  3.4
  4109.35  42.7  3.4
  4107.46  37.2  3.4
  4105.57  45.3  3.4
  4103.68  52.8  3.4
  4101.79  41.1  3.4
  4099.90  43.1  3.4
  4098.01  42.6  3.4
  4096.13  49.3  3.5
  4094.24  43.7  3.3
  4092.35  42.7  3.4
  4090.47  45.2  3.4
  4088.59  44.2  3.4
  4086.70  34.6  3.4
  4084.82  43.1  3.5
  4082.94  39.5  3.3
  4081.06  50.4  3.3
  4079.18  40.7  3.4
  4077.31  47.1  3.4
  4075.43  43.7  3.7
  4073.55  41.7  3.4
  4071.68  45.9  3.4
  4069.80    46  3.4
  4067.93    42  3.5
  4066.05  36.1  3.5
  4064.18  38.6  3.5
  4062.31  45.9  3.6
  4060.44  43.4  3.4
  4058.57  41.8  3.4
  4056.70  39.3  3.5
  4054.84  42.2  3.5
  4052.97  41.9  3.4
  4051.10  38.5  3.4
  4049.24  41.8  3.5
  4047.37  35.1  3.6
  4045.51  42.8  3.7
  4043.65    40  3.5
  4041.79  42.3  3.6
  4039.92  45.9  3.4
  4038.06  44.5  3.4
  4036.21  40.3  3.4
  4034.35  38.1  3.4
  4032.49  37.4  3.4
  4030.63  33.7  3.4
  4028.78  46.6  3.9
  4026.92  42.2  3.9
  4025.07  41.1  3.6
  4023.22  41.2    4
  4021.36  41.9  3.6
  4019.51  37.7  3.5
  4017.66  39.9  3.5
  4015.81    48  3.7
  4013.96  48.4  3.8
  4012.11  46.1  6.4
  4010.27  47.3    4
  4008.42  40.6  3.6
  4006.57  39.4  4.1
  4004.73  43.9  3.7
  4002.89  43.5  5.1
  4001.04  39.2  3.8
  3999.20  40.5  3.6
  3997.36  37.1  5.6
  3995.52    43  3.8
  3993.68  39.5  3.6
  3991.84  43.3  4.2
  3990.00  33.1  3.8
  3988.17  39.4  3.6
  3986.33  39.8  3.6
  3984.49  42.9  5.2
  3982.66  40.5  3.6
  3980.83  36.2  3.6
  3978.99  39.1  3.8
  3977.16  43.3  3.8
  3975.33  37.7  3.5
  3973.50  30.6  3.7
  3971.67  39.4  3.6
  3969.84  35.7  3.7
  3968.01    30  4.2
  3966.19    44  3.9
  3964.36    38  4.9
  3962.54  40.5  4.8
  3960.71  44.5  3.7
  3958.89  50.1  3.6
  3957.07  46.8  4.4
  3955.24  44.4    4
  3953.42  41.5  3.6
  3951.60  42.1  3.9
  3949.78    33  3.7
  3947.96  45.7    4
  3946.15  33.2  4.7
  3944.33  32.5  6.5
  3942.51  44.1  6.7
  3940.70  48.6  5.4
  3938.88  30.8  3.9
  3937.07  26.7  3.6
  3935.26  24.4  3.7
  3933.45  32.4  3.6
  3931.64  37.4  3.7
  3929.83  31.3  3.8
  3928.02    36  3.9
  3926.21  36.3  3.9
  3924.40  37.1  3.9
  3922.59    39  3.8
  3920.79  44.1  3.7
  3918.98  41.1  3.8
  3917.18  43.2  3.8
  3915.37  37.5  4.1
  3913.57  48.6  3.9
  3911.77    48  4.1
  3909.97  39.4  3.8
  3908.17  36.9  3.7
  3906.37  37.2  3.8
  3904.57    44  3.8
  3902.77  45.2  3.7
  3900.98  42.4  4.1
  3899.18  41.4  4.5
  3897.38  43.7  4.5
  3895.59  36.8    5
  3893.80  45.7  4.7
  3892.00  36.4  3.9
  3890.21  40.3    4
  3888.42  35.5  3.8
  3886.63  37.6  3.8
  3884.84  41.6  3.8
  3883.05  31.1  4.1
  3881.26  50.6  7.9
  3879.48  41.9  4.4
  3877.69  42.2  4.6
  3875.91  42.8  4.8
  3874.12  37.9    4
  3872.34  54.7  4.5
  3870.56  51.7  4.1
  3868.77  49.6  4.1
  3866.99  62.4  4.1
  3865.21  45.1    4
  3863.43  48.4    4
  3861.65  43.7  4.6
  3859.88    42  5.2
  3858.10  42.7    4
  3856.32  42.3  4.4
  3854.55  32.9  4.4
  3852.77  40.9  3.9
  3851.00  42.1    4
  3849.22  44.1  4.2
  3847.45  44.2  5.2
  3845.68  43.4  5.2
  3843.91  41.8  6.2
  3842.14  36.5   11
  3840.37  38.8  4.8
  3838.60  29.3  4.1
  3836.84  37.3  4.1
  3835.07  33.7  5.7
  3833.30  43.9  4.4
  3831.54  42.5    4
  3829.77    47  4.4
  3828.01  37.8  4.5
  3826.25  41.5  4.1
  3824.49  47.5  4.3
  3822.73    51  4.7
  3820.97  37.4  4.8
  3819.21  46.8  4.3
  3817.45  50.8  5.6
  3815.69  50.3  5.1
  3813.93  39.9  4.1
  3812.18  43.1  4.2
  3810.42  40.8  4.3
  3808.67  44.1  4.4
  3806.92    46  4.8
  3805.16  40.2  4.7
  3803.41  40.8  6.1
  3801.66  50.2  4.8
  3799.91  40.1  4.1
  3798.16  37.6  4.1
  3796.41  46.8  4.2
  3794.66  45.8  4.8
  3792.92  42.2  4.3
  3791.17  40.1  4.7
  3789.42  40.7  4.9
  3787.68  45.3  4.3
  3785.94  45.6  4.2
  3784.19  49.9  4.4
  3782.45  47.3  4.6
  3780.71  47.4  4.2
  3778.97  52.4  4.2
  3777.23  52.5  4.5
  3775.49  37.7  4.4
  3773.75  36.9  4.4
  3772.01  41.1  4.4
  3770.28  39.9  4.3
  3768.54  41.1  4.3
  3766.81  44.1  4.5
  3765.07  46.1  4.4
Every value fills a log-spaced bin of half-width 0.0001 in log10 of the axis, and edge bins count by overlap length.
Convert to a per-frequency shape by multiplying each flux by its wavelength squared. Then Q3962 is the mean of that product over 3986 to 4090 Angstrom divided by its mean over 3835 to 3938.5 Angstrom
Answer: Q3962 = 1.11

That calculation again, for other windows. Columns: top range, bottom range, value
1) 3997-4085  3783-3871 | 1.08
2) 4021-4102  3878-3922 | 1.11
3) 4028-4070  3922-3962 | 1.13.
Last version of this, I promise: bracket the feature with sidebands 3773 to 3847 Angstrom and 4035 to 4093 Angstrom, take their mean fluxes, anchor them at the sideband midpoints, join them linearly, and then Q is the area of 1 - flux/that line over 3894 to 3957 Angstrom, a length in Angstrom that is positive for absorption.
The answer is 5.2 Angstrom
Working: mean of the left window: 43.1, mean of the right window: 42.2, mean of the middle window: 39.2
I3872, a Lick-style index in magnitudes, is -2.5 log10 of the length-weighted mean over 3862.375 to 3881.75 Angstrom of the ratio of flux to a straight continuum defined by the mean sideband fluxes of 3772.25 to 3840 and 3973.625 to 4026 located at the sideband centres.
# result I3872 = -0.13 mag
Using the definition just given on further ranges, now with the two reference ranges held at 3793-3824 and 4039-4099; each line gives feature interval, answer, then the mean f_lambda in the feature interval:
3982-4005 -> 0.07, 40.3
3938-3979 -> 0.09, 39.8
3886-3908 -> 0.08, 40.4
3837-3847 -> 0.15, 38.2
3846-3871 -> -0.03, 45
